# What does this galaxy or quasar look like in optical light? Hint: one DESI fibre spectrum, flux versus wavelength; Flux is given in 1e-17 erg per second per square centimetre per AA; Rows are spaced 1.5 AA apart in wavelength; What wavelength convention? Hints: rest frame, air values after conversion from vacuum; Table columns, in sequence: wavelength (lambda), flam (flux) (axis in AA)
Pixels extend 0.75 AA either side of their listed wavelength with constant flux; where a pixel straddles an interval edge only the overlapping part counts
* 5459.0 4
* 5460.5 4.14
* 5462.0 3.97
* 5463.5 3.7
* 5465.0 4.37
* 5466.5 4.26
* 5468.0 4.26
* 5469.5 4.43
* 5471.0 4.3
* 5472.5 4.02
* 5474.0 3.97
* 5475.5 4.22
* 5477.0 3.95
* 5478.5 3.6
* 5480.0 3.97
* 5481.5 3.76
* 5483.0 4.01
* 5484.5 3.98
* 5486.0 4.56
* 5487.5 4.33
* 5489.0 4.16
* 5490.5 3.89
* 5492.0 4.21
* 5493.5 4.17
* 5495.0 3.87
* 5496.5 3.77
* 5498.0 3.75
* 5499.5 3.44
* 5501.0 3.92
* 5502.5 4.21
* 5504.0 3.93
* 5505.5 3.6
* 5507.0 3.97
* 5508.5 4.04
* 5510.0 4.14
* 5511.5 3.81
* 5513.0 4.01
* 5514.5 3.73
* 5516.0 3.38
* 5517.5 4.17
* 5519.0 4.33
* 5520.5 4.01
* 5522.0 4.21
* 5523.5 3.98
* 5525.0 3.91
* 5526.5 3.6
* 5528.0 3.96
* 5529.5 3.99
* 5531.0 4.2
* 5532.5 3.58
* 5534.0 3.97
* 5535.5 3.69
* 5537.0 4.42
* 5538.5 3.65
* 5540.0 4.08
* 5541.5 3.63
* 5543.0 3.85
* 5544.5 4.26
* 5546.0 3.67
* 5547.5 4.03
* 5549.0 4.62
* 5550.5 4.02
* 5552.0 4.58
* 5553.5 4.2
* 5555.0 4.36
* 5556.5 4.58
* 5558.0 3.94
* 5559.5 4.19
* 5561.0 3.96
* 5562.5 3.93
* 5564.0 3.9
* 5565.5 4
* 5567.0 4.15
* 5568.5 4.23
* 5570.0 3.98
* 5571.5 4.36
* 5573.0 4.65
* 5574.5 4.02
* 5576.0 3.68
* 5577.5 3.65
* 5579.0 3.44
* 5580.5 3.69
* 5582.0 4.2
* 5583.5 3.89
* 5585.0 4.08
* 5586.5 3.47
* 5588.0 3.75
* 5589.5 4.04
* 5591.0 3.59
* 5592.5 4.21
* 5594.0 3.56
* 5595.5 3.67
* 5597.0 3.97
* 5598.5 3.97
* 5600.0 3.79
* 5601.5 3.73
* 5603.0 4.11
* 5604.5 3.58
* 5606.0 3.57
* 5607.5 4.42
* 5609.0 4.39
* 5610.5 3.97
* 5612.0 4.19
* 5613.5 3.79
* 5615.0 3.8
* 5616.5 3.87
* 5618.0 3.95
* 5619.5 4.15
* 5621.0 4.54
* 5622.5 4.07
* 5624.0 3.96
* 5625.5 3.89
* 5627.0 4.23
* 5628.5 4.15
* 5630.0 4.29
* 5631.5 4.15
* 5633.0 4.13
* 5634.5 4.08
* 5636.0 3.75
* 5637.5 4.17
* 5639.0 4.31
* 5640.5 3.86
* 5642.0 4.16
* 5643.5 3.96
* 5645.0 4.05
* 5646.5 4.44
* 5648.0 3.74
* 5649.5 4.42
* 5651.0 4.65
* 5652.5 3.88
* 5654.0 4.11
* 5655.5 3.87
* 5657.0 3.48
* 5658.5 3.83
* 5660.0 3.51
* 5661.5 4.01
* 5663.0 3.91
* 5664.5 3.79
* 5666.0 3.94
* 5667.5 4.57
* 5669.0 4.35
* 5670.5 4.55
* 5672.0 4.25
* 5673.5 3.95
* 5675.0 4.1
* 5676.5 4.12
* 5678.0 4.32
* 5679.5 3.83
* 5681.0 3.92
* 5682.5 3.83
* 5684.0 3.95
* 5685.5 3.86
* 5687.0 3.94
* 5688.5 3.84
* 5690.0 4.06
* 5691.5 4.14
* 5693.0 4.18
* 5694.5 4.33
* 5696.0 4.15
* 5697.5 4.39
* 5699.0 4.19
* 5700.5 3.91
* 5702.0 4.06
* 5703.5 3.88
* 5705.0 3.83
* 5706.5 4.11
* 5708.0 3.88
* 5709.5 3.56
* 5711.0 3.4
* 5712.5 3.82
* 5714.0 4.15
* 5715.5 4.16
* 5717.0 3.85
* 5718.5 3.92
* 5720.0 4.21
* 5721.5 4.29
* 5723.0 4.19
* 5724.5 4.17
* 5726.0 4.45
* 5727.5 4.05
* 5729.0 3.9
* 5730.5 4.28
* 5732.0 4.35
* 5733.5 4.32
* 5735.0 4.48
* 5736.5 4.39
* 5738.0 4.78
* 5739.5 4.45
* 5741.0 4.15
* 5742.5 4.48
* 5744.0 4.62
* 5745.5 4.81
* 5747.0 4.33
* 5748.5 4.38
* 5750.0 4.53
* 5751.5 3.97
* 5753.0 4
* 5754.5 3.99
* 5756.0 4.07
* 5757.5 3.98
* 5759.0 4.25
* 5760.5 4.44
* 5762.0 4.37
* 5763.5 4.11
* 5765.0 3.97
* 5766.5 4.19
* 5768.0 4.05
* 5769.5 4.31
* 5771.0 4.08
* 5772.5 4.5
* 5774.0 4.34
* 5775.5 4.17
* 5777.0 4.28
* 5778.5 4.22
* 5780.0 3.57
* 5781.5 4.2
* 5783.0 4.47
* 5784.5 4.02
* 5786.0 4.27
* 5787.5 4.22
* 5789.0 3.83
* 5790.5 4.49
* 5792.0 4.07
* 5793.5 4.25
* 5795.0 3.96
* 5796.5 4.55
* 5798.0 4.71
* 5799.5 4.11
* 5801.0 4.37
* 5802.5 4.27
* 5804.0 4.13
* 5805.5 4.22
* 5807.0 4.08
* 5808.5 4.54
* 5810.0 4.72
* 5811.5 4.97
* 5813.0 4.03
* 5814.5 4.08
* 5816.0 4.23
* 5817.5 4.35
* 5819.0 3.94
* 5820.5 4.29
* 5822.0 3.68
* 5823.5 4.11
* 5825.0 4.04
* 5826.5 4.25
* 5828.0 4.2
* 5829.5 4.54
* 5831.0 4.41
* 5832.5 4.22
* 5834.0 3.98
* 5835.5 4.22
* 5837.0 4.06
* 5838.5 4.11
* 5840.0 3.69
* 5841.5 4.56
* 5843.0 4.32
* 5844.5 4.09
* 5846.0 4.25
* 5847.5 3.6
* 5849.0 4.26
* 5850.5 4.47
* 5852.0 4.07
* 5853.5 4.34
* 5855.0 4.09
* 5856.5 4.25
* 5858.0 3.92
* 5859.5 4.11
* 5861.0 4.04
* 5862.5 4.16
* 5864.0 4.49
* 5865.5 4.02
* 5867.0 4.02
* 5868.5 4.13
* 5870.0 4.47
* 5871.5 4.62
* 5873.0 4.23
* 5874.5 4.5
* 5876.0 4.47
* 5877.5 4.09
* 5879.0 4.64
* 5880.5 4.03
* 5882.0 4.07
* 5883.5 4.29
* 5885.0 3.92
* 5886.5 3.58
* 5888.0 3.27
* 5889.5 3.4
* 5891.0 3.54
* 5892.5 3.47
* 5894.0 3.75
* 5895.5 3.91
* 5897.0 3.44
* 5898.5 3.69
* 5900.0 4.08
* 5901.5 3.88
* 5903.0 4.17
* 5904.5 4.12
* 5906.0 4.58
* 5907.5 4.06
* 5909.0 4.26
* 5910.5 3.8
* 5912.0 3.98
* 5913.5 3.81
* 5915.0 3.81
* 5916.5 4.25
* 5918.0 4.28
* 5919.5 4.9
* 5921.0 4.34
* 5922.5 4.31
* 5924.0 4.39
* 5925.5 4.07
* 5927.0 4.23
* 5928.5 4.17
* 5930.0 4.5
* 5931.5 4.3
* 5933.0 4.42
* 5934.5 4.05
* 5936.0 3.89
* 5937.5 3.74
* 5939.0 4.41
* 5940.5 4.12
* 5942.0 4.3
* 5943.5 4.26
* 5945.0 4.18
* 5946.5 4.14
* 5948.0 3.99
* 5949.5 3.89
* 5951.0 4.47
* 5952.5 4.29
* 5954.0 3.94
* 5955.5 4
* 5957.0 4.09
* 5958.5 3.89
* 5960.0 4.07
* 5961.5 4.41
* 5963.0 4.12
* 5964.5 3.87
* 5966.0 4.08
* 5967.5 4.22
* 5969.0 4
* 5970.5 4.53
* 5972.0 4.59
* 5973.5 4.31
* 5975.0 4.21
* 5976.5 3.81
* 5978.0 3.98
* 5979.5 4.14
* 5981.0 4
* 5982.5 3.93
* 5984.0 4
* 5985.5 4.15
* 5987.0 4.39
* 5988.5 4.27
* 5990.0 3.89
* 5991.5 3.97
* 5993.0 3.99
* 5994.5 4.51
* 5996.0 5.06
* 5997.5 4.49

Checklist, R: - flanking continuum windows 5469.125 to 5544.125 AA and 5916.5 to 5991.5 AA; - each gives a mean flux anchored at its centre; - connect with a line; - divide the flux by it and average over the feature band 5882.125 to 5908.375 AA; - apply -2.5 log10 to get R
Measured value 0.083 mag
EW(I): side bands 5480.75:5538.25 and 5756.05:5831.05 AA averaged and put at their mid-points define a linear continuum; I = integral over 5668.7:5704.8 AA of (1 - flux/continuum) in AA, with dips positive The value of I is 0.4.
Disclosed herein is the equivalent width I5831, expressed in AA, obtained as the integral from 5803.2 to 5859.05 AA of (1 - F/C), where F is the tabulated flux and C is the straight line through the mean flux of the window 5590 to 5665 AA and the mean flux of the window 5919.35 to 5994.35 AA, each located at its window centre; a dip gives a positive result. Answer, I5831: -1.4 AA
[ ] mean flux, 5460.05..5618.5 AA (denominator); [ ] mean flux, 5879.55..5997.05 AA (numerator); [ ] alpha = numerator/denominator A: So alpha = 1.03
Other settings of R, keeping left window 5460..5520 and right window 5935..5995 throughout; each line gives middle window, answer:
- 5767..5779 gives -0.04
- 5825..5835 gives -0.04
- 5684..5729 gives 0.01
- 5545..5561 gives -0.05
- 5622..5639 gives -0.01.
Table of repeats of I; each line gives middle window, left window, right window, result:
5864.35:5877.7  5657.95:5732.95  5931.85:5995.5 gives -0.63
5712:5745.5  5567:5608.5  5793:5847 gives -1.29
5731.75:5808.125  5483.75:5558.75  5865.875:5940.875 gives -3.74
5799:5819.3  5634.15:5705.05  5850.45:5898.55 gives -1.26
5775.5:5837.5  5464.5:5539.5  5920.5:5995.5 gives -1.81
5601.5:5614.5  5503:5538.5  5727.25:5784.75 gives 0.23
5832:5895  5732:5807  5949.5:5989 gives 1.70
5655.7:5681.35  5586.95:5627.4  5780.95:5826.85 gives 0.10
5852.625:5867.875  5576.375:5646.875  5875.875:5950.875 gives -0.36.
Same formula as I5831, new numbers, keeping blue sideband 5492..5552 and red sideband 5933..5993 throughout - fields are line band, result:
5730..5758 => -2.1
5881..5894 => 1.2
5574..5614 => 1.1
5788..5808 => -0.9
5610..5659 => -0.8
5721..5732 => -0.5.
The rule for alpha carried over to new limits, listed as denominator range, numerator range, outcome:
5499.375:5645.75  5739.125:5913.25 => 1.04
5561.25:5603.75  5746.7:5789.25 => 1.07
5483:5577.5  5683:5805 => 1.04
